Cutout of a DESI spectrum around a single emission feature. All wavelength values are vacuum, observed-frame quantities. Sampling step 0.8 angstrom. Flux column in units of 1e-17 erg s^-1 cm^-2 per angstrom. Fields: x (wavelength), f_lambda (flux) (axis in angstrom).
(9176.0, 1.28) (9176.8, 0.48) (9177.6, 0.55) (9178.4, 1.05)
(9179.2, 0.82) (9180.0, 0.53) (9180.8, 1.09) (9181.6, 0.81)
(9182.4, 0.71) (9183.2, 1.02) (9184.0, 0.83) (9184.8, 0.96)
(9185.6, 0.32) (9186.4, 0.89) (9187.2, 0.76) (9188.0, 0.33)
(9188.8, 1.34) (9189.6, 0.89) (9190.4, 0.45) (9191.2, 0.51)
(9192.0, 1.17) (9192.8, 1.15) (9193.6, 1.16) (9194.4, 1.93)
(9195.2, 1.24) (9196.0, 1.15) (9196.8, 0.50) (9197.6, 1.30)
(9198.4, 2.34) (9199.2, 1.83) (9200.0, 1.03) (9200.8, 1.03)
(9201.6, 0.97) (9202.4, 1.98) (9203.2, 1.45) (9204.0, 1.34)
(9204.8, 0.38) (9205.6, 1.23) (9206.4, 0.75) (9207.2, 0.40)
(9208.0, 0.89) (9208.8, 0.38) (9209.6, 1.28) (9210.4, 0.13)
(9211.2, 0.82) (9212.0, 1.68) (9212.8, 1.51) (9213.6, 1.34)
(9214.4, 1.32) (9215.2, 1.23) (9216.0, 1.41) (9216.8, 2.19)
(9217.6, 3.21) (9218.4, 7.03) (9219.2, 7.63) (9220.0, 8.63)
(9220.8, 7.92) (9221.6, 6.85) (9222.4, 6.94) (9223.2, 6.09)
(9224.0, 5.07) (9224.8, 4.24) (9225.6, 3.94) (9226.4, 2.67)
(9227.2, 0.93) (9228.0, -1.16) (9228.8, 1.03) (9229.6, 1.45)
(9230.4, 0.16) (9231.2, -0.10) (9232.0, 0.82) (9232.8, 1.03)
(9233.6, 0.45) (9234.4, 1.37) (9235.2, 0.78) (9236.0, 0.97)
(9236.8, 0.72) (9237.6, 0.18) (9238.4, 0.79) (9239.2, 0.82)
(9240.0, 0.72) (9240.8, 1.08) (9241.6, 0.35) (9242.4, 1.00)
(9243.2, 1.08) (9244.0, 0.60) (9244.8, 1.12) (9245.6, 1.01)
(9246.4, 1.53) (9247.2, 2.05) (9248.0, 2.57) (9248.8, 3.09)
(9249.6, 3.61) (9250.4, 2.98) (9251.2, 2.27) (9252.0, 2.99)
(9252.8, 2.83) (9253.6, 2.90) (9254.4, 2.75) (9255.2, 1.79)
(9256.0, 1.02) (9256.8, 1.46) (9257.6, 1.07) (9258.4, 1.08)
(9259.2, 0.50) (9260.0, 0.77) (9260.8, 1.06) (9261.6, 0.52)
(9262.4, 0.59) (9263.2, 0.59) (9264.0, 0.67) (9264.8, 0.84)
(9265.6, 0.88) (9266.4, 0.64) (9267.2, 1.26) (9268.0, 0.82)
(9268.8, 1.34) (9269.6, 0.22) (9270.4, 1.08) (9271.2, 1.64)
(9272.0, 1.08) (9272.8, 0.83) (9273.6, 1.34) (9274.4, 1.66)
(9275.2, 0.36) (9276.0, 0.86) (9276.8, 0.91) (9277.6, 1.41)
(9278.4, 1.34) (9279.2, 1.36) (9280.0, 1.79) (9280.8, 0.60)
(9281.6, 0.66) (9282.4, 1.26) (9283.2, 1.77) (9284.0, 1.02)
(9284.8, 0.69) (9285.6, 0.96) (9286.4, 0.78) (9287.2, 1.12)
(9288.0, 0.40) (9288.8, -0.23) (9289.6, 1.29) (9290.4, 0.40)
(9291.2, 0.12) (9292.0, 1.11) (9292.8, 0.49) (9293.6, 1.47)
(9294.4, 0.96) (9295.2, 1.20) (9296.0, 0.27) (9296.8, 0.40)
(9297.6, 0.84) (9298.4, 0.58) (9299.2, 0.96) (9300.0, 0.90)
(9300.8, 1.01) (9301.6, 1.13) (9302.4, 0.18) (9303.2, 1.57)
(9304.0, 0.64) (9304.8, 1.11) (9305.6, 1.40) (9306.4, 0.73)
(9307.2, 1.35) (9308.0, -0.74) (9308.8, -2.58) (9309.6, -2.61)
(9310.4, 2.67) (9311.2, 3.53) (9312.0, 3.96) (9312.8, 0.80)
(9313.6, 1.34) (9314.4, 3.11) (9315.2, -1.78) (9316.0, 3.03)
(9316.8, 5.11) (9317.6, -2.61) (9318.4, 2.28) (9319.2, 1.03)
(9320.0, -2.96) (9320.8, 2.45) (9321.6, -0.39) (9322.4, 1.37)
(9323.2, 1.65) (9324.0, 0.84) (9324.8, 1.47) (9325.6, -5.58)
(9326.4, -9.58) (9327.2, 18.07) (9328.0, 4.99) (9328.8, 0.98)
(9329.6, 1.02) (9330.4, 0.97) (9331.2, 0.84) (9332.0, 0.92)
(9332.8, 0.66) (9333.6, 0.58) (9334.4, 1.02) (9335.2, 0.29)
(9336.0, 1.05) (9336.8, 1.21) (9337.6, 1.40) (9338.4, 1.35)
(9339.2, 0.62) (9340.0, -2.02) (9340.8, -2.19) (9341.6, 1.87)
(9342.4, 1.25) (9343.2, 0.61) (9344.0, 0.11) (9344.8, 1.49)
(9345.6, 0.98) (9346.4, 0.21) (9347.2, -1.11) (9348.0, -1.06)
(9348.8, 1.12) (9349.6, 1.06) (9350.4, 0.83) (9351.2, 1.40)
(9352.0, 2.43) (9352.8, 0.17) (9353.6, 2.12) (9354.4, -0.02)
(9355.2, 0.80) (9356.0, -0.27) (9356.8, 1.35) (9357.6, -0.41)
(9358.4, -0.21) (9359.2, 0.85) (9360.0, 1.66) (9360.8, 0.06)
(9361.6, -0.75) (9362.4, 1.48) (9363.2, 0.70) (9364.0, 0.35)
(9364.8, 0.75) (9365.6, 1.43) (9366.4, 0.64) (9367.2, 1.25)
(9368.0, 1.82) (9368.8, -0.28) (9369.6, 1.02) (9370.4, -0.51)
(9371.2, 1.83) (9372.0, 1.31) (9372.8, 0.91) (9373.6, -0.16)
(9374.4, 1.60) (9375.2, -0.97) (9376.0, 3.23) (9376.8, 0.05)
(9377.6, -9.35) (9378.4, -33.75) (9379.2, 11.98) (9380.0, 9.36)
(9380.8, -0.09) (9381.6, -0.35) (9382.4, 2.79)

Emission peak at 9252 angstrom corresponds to [N II] 6583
